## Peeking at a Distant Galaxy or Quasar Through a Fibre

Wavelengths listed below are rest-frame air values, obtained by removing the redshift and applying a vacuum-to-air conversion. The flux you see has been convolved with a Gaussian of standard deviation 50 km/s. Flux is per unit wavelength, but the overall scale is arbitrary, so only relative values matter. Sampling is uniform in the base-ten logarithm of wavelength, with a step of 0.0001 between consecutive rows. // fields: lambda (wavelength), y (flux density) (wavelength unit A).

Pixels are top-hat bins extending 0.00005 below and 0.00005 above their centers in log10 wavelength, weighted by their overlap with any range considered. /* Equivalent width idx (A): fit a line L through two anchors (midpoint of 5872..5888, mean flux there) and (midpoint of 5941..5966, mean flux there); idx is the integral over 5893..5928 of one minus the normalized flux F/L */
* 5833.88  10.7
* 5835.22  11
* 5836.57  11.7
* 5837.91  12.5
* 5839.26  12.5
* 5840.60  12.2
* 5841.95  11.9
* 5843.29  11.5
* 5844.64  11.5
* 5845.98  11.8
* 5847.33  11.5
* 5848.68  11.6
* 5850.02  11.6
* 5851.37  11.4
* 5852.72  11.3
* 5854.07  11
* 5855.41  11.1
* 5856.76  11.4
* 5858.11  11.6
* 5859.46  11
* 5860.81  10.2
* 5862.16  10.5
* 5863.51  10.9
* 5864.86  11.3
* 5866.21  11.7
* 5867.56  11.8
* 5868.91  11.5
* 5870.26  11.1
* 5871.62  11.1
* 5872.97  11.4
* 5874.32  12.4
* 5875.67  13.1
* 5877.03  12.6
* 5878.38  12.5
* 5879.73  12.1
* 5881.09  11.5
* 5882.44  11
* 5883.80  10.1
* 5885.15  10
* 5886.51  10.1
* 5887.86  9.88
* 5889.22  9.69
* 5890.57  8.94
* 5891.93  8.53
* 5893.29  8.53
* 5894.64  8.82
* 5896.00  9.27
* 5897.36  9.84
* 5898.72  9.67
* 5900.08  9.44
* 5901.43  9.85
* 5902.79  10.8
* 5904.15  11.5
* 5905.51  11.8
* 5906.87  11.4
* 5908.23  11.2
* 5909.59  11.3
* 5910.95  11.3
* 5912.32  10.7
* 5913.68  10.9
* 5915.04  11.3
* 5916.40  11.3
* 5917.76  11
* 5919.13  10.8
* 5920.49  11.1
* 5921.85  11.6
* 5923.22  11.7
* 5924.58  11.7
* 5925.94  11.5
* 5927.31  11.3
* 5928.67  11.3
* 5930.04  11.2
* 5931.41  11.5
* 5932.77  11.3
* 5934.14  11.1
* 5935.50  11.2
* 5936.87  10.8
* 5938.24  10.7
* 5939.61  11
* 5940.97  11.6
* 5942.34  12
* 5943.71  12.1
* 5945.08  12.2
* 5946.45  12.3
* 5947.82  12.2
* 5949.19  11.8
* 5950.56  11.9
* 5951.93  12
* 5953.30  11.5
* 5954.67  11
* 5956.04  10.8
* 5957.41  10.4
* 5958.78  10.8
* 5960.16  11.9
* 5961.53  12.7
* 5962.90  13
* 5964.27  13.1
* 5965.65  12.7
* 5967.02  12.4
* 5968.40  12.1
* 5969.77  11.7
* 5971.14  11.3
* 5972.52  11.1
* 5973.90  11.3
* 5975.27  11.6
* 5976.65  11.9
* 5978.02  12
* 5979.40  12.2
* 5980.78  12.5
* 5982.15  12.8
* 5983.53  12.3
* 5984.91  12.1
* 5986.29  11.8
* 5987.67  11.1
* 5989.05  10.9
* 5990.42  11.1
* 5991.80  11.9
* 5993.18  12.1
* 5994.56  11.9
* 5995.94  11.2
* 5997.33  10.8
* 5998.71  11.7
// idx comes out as 2.6 A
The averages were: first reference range 11.4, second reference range 11.9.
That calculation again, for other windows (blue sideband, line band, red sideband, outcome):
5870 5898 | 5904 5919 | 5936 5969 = -0.2 A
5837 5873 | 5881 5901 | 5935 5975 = 3.3 A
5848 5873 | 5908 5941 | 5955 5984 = 1.2 A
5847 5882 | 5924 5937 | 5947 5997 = 0.4 A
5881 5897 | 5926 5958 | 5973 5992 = -1.7 A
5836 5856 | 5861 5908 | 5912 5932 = 3.1 A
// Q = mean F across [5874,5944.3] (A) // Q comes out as 10.9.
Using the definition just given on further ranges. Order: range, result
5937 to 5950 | 11.7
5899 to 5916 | 10.9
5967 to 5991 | 11.8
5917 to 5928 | 11.3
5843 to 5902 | 10.9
